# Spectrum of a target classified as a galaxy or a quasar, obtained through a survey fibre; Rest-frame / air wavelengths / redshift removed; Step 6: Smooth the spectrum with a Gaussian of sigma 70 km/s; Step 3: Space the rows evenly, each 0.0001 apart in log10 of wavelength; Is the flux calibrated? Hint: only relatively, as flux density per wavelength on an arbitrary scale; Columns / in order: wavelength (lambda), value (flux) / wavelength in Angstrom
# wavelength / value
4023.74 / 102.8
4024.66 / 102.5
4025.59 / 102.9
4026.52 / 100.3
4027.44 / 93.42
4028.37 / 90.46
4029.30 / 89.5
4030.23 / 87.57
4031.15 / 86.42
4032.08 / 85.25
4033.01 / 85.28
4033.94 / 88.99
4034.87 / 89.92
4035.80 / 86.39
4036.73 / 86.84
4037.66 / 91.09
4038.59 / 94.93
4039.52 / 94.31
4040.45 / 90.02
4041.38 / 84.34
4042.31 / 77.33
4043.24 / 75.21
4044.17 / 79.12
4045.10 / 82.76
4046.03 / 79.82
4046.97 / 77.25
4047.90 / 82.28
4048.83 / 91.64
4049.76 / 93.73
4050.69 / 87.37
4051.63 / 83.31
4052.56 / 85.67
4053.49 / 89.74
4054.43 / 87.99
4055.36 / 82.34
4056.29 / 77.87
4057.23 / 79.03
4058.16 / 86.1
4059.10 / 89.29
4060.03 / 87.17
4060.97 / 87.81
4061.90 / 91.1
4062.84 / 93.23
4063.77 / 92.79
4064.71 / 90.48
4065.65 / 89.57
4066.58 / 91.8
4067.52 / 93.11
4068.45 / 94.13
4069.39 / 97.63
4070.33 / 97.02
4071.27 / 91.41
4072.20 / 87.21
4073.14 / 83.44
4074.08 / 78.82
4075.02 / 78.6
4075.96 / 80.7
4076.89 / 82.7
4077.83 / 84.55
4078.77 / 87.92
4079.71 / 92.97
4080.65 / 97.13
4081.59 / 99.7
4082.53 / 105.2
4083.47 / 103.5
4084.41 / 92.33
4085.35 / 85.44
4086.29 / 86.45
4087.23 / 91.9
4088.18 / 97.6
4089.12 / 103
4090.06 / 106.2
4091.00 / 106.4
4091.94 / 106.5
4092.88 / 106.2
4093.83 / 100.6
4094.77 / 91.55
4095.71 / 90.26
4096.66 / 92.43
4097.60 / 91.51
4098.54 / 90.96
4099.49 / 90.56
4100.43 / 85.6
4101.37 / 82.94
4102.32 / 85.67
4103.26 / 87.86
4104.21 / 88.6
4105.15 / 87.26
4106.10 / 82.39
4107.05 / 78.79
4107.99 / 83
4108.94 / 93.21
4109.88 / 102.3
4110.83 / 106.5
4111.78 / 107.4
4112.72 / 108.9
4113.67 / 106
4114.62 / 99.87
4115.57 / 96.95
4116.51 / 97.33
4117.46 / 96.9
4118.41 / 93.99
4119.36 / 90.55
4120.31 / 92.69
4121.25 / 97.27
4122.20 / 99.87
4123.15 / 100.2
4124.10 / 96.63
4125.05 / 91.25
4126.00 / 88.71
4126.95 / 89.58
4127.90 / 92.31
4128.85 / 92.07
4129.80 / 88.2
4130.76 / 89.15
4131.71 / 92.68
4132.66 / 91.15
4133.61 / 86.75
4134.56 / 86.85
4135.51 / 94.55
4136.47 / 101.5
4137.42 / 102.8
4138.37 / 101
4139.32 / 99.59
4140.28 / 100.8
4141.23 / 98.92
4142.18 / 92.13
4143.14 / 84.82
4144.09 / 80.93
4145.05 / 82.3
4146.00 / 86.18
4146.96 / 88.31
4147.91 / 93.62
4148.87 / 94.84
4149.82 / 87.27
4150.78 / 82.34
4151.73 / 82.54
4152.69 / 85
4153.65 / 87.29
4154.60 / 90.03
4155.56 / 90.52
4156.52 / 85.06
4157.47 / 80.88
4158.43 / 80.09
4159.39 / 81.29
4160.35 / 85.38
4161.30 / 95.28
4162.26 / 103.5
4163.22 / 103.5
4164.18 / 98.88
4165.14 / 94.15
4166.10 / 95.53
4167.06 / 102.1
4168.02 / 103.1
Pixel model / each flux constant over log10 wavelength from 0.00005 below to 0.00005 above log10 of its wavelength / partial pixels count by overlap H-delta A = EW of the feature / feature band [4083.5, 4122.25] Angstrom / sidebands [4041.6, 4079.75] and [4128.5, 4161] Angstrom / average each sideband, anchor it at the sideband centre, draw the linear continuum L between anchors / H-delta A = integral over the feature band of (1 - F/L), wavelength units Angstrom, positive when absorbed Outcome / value -2.97 Angstrom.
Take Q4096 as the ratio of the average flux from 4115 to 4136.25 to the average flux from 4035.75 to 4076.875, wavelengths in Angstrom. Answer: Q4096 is 1.07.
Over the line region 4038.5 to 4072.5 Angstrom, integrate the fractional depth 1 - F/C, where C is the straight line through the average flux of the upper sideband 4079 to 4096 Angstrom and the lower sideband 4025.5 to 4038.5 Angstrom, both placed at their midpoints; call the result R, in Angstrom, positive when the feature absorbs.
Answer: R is 2.2 Angstrom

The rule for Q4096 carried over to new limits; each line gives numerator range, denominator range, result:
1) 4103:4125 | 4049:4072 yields 1.07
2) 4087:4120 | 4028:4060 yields 1.11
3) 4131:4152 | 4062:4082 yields 1.02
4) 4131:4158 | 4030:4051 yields 1.05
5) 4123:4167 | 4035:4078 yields 1.05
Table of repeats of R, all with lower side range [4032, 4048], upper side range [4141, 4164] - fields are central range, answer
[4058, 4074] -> -0.88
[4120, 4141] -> -1.59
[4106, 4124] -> -1.96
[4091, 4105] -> -0.93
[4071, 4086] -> -0.55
